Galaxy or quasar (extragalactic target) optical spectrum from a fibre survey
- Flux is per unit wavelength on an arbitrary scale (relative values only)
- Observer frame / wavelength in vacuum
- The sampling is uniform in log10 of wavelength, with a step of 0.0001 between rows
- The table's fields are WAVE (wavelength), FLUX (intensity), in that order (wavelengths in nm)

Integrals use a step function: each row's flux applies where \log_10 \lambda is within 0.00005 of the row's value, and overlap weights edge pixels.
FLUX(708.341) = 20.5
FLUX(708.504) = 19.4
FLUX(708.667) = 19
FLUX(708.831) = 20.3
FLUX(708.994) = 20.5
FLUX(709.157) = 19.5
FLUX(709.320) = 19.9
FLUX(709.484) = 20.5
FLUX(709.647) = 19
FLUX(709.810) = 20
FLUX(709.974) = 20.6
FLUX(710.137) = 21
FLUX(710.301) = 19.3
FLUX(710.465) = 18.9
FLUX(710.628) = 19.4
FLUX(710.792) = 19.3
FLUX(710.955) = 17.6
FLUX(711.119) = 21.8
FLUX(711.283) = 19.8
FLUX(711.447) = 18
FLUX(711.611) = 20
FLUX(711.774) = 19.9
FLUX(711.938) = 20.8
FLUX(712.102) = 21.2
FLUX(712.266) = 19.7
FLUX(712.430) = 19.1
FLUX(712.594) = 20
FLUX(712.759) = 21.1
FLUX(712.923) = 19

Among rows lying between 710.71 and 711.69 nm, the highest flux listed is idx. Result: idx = 21.8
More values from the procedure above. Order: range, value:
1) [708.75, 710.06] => 20.6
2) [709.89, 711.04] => 21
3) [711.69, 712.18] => 21.2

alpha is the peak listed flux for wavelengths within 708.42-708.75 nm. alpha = 19.4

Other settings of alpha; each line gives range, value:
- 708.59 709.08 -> 20.5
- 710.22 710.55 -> 19.3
